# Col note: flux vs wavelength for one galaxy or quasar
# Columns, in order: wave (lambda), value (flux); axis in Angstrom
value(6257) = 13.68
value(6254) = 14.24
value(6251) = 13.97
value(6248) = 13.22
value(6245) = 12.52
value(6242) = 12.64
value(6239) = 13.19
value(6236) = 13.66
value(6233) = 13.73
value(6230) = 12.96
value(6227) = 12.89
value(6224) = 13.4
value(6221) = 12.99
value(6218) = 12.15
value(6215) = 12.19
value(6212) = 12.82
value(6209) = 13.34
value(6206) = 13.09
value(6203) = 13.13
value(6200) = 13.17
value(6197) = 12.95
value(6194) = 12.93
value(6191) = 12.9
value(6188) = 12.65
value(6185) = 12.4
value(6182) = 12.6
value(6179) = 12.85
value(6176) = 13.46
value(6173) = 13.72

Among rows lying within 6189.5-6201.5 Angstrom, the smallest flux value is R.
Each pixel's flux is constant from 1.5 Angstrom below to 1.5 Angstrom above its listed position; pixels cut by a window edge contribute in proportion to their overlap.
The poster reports 12.9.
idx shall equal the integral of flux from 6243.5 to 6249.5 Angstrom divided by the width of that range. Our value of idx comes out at 12.9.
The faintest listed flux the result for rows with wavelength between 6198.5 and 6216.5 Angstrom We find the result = 12.19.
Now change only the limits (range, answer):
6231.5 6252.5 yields 12.52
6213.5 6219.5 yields 12.15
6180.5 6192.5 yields 12.4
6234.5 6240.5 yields 13.19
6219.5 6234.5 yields 12.89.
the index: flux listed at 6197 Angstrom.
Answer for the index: 12.95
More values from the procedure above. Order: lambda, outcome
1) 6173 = 13.72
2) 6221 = 12.99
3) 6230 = 12.96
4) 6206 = 13.09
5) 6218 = 12.15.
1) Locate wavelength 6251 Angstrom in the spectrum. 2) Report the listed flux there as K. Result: 13.97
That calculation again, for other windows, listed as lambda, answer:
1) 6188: 12.65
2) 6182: 12.6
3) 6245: 12.52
